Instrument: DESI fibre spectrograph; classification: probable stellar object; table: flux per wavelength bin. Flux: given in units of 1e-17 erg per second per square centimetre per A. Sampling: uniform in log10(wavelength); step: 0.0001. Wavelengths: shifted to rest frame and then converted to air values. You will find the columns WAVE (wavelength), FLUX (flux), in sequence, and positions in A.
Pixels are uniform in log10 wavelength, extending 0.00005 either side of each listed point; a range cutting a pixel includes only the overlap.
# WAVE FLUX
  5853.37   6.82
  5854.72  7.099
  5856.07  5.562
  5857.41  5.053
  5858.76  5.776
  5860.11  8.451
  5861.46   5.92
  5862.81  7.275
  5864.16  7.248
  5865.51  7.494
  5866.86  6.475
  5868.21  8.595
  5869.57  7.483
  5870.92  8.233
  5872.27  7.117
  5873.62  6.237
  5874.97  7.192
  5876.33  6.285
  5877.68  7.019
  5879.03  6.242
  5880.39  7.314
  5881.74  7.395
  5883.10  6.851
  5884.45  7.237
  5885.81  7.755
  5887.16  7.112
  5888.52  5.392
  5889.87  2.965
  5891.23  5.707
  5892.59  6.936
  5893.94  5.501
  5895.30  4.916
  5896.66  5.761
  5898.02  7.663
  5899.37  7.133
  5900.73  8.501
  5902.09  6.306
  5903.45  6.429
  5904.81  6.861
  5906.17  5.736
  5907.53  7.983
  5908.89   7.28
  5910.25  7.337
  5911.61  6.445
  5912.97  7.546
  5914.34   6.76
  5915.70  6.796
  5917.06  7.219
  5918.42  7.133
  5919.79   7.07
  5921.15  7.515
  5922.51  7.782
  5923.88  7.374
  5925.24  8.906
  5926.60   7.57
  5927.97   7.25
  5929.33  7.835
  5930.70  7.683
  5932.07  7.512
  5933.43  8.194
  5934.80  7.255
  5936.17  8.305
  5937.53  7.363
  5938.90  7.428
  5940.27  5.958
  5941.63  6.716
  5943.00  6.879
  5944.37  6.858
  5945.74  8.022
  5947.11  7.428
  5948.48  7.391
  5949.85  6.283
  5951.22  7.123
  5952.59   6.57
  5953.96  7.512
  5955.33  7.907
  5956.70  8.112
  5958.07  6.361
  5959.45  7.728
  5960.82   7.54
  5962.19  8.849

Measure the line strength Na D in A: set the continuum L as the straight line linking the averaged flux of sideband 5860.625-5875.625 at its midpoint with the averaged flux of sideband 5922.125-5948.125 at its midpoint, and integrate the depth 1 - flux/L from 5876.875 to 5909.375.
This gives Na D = 3.3 A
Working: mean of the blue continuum 7.22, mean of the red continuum 7.48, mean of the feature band 6.58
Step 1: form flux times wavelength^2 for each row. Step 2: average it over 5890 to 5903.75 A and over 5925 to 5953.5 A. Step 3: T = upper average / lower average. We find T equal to 1.17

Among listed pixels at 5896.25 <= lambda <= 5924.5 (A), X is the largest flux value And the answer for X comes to 8.501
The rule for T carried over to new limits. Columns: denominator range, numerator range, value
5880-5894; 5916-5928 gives 1.19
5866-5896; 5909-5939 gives 1.14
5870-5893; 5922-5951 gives 1.14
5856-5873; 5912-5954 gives 1.07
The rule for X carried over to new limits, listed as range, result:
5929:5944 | 8.305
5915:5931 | 8.906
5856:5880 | 8.595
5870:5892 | 8.233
